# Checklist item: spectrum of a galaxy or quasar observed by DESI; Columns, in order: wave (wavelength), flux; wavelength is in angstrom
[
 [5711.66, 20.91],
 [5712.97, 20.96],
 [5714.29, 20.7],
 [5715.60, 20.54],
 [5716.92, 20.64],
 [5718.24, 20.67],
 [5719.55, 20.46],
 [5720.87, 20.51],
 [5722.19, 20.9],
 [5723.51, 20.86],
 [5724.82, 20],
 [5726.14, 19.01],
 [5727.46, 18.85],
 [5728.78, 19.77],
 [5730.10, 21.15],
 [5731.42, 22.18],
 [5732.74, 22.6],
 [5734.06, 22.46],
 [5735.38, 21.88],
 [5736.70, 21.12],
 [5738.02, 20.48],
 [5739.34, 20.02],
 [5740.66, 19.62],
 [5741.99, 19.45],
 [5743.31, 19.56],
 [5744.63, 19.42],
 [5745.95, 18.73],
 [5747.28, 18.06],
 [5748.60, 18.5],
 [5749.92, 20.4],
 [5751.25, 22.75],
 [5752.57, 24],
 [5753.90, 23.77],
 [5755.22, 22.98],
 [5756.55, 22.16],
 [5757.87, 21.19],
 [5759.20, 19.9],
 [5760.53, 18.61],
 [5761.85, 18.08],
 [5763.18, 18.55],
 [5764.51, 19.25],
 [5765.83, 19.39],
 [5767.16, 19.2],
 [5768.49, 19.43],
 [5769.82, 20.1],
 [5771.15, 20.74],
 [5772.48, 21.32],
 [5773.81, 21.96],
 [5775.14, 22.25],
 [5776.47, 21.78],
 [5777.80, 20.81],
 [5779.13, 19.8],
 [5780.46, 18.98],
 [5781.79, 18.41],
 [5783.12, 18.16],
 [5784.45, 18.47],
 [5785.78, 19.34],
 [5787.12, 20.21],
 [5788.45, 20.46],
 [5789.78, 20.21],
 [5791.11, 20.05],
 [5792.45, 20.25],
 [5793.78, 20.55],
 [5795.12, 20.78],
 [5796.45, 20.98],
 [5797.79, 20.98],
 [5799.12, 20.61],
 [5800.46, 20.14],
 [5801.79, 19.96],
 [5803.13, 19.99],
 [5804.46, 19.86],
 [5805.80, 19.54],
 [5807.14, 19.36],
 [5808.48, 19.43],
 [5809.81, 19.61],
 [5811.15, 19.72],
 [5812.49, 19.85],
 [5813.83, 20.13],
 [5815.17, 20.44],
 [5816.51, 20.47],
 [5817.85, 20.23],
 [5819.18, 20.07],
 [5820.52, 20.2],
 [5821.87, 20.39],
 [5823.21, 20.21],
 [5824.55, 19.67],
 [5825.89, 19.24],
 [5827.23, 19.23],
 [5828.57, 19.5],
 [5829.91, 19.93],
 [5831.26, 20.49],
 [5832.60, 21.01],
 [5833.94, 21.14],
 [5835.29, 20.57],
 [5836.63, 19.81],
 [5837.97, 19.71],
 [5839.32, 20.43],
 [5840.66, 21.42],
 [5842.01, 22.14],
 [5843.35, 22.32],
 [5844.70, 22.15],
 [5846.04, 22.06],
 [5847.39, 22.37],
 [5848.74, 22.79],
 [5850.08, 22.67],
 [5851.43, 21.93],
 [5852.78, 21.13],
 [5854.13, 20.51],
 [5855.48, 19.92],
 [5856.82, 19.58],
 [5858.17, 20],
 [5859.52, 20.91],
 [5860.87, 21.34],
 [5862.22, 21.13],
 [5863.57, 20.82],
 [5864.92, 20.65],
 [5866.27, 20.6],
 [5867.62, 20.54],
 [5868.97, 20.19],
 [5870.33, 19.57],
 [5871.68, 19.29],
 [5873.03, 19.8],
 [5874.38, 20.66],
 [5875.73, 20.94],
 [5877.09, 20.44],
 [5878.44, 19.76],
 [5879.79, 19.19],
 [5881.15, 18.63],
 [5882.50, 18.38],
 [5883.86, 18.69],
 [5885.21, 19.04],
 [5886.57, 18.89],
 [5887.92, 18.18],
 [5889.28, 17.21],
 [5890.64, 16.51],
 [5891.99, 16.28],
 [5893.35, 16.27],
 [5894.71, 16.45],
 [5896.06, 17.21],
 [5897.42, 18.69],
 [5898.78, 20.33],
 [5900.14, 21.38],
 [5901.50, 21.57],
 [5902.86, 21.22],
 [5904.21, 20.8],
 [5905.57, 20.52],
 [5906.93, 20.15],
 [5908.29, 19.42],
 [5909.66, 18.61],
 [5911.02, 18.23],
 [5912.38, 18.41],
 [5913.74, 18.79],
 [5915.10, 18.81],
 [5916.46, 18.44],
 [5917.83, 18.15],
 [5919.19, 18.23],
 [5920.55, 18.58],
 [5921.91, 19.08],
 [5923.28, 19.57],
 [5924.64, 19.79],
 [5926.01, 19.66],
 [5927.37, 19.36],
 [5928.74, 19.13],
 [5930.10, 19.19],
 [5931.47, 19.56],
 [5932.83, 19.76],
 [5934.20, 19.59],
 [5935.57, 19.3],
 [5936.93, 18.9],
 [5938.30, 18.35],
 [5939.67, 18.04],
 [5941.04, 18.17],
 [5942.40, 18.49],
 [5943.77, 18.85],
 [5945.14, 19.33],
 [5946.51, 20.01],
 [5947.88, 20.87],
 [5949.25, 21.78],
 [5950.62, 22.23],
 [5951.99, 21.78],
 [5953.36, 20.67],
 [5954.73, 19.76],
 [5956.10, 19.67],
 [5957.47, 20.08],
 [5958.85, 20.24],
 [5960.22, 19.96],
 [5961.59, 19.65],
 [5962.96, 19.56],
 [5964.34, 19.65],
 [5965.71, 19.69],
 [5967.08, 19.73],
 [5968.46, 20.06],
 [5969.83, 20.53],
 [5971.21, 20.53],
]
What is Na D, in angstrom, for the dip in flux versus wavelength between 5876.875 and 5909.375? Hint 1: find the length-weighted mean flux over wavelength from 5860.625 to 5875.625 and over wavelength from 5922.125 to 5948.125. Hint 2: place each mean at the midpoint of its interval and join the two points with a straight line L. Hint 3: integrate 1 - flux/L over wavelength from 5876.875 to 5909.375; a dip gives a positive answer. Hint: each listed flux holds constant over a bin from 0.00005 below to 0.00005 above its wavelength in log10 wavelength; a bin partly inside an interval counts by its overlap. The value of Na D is 1.66 angstrom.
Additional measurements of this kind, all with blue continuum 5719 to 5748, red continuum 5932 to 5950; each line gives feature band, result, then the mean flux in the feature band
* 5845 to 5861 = -1.23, 21.3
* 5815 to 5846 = -0.99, 20.5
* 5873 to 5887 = 0.11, 19.5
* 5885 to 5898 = 1.45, 17.4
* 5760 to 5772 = 0.51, 19.3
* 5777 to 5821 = 0.14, 20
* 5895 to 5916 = -0.02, 19.5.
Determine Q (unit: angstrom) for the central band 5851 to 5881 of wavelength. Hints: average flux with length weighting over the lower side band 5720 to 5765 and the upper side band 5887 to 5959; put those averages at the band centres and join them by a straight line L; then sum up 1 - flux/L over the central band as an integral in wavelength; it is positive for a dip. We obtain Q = -1.1 angstrom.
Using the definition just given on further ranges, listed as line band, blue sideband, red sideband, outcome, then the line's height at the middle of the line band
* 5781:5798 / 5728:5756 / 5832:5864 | 0.92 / 21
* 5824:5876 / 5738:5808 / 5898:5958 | -2.18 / 19.9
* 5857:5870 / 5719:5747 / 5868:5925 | -0.86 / 19.3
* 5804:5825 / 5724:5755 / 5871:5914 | -0.09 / 19.9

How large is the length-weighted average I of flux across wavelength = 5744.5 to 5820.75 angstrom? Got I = 20.2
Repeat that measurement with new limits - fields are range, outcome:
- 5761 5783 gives 19.9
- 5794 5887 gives 20.4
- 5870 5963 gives 19.3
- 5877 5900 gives 18.3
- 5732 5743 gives 20.9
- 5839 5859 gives 21.4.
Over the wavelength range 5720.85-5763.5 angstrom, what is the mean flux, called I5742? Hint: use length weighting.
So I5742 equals 20.5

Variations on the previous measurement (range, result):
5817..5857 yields 20.8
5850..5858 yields 20.8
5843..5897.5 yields 19.8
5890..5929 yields 19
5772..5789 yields 20.1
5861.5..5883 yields 20.1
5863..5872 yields 20.3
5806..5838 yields 20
